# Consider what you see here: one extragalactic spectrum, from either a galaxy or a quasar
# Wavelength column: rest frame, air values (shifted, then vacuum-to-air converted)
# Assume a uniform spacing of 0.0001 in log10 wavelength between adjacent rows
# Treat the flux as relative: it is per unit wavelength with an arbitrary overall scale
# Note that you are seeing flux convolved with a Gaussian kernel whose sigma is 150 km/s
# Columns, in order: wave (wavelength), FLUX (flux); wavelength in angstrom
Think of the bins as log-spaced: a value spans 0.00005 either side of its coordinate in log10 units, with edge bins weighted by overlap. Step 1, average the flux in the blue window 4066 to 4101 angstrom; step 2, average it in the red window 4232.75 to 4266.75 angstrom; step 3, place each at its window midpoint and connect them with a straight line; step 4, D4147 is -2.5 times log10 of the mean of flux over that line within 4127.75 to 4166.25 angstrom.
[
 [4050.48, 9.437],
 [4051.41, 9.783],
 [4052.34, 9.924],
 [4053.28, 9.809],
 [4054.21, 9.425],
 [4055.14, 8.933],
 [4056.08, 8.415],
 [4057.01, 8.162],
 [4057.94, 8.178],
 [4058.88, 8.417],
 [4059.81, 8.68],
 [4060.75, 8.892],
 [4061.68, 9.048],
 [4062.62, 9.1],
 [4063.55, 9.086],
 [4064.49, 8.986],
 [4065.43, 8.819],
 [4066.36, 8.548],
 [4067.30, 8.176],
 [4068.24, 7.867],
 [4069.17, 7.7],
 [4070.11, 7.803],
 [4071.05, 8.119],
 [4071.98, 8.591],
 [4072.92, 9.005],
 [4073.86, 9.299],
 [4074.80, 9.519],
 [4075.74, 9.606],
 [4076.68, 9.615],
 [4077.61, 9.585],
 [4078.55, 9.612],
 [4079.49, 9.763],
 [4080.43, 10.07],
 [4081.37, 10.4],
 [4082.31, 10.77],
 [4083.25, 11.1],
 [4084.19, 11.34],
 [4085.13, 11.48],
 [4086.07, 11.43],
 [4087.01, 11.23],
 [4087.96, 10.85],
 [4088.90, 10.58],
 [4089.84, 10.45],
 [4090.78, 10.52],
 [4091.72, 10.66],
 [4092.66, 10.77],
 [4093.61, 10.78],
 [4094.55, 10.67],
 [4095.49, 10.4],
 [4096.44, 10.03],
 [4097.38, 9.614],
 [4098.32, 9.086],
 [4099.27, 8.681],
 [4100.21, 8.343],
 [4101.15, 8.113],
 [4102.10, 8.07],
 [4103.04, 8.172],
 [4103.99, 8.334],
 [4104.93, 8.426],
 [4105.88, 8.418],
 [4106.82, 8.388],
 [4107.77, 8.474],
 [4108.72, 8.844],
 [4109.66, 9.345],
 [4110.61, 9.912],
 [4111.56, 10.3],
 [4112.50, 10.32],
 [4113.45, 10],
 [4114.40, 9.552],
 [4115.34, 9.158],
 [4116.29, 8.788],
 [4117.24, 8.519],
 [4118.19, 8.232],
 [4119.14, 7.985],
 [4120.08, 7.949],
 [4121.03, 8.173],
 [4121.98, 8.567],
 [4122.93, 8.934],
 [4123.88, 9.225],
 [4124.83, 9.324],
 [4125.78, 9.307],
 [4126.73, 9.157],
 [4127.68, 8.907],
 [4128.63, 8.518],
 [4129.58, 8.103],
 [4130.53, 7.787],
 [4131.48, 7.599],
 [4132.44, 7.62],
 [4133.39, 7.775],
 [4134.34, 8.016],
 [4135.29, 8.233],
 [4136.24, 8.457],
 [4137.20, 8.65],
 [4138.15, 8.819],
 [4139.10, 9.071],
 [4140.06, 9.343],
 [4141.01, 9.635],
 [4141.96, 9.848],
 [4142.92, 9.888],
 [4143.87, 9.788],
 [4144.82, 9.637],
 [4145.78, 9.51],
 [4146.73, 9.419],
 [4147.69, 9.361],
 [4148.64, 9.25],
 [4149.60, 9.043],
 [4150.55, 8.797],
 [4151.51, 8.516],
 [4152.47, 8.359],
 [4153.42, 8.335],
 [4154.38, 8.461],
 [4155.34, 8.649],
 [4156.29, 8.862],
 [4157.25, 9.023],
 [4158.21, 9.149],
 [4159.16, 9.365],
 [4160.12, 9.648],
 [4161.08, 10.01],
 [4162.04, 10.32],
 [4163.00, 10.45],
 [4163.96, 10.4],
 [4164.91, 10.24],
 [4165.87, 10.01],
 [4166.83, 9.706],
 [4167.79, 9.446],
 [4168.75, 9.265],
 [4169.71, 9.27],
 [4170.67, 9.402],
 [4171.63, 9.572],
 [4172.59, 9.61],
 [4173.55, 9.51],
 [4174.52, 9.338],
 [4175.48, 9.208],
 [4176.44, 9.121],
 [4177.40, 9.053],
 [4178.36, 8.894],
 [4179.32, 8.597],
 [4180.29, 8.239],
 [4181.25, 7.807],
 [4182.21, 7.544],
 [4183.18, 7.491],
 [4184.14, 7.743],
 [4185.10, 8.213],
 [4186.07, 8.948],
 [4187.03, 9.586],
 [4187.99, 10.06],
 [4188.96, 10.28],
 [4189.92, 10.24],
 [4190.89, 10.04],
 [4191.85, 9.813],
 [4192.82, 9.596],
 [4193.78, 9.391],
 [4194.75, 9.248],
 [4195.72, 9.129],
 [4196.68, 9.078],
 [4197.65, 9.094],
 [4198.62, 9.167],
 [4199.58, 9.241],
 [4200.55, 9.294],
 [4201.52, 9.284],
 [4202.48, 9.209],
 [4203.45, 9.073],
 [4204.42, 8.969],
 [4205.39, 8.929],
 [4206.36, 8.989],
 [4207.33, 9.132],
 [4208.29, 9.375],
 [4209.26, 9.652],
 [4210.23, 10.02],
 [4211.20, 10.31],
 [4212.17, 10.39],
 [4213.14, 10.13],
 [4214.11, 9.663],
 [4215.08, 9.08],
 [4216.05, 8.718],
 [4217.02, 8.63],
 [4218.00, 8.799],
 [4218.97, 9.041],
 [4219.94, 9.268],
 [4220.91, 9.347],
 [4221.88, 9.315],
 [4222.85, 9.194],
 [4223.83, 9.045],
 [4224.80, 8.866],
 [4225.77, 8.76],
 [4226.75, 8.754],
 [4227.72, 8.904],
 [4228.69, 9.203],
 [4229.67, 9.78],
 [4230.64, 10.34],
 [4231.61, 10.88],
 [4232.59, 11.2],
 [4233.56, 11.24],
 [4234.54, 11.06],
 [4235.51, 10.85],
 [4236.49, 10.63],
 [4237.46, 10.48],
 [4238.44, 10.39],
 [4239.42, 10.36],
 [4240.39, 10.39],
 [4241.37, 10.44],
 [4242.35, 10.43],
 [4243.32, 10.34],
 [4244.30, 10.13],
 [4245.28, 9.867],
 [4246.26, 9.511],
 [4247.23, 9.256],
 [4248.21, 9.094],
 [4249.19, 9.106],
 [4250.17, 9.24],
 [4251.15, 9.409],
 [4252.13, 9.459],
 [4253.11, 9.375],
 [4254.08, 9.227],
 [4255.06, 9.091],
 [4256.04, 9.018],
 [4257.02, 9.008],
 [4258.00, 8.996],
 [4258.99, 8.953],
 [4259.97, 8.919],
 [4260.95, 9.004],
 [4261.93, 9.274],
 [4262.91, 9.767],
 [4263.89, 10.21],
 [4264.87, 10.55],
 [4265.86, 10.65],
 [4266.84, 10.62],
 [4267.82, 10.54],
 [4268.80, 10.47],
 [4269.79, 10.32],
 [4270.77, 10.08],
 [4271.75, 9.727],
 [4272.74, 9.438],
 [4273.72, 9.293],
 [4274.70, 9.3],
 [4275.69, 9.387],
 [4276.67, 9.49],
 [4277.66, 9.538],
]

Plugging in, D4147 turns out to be 0.09 mag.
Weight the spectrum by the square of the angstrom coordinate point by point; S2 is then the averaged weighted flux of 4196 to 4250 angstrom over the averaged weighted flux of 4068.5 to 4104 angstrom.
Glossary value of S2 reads 1.1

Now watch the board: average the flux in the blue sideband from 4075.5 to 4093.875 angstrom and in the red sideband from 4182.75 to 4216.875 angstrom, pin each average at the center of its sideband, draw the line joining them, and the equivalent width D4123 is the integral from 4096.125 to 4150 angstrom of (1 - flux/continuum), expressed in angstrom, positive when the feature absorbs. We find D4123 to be 6.69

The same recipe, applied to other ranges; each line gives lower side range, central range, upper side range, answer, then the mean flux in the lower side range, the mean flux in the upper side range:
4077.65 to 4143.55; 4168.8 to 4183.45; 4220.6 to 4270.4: 1.0 angstrom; 9.32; 9.79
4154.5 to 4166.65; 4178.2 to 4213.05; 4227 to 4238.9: 2.9 angstrom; 9.65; 10.4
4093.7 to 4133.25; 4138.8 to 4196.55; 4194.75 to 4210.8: -1.1 angstrom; 8.87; 9.23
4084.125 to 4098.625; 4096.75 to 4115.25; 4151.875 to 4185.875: 2.4 angstrom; 10.6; 9.09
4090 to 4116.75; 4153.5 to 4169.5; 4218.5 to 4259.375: 0.0 angstrom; 9.38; 9.7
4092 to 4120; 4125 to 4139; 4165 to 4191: 1.1 angstrom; 9.16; 9.12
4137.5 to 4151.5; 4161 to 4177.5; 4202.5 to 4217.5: -0.5 angstrom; 9.35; 9.4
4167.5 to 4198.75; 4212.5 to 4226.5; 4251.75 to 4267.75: 0.3 angstrom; 9.12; 9.54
